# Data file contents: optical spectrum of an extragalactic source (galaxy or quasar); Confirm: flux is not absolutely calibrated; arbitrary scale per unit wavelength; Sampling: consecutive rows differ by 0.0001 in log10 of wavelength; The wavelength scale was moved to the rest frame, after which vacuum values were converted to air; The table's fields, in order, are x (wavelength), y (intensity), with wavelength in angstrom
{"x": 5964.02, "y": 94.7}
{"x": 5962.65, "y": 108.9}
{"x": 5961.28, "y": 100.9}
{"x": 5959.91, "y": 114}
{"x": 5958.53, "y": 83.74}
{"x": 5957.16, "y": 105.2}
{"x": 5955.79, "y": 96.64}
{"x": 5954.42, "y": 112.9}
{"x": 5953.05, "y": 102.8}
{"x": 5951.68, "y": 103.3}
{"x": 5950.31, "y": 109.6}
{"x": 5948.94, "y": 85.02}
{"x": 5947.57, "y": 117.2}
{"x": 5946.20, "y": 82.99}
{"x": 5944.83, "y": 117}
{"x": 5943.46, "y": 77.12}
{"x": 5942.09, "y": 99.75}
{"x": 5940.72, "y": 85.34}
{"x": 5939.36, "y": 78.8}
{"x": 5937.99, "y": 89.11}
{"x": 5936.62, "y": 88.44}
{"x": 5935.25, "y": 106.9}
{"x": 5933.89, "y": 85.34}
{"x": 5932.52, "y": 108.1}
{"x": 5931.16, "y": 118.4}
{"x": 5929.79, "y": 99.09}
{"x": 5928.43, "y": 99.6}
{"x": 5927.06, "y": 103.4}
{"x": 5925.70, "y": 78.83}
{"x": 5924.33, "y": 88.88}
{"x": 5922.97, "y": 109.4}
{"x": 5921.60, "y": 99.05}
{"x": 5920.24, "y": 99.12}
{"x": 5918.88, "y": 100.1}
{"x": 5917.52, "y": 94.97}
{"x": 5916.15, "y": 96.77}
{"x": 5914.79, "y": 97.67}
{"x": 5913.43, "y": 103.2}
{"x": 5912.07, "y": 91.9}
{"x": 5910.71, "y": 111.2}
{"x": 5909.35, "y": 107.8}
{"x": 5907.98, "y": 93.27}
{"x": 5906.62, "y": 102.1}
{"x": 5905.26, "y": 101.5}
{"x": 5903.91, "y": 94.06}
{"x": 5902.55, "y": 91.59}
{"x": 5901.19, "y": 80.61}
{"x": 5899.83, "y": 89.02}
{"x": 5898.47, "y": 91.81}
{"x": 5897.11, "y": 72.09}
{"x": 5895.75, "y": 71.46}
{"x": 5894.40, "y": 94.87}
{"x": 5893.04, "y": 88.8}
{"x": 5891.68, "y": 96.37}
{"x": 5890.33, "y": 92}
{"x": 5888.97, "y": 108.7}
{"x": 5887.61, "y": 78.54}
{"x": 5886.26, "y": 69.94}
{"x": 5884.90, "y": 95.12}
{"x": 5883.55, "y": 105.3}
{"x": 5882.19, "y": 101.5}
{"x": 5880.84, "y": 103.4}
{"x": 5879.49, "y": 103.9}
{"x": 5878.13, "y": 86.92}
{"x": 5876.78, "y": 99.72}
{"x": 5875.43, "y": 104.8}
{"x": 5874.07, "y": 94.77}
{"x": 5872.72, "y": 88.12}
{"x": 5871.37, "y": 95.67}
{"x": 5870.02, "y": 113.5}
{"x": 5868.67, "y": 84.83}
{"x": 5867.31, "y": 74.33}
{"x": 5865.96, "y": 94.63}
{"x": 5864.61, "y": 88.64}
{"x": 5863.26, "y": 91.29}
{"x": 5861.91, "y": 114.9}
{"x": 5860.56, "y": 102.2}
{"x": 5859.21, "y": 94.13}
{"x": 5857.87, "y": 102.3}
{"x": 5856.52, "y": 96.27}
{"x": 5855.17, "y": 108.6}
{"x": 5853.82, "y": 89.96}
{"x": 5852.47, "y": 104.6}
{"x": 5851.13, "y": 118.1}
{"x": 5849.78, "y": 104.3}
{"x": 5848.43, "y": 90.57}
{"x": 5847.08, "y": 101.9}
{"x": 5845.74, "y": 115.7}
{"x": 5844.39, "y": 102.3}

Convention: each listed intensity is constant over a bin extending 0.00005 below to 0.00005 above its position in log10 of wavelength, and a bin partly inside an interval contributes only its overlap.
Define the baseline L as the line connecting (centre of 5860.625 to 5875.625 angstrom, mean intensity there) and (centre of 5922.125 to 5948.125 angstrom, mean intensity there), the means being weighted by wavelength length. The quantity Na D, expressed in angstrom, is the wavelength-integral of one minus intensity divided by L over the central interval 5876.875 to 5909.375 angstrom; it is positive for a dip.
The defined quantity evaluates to 1.1 angstrom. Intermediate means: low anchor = 95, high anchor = 96.4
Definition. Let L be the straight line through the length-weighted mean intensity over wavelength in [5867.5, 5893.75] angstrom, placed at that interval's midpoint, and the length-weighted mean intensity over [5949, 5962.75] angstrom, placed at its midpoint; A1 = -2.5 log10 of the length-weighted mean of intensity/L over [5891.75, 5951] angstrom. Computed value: 0.04 mag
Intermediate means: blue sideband 94.9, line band 95.4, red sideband 103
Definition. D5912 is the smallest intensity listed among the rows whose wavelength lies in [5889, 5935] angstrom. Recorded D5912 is 71.46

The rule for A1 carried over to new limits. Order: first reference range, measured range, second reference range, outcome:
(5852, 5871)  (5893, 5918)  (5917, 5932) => 0.058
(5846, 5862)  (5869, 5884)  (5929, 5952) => 0.016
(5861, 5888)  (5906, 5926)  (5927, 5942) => -0.030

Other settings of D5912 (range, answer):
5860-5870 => 74.33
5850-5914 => 69.94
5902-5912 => 91.59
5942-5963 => 77.12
